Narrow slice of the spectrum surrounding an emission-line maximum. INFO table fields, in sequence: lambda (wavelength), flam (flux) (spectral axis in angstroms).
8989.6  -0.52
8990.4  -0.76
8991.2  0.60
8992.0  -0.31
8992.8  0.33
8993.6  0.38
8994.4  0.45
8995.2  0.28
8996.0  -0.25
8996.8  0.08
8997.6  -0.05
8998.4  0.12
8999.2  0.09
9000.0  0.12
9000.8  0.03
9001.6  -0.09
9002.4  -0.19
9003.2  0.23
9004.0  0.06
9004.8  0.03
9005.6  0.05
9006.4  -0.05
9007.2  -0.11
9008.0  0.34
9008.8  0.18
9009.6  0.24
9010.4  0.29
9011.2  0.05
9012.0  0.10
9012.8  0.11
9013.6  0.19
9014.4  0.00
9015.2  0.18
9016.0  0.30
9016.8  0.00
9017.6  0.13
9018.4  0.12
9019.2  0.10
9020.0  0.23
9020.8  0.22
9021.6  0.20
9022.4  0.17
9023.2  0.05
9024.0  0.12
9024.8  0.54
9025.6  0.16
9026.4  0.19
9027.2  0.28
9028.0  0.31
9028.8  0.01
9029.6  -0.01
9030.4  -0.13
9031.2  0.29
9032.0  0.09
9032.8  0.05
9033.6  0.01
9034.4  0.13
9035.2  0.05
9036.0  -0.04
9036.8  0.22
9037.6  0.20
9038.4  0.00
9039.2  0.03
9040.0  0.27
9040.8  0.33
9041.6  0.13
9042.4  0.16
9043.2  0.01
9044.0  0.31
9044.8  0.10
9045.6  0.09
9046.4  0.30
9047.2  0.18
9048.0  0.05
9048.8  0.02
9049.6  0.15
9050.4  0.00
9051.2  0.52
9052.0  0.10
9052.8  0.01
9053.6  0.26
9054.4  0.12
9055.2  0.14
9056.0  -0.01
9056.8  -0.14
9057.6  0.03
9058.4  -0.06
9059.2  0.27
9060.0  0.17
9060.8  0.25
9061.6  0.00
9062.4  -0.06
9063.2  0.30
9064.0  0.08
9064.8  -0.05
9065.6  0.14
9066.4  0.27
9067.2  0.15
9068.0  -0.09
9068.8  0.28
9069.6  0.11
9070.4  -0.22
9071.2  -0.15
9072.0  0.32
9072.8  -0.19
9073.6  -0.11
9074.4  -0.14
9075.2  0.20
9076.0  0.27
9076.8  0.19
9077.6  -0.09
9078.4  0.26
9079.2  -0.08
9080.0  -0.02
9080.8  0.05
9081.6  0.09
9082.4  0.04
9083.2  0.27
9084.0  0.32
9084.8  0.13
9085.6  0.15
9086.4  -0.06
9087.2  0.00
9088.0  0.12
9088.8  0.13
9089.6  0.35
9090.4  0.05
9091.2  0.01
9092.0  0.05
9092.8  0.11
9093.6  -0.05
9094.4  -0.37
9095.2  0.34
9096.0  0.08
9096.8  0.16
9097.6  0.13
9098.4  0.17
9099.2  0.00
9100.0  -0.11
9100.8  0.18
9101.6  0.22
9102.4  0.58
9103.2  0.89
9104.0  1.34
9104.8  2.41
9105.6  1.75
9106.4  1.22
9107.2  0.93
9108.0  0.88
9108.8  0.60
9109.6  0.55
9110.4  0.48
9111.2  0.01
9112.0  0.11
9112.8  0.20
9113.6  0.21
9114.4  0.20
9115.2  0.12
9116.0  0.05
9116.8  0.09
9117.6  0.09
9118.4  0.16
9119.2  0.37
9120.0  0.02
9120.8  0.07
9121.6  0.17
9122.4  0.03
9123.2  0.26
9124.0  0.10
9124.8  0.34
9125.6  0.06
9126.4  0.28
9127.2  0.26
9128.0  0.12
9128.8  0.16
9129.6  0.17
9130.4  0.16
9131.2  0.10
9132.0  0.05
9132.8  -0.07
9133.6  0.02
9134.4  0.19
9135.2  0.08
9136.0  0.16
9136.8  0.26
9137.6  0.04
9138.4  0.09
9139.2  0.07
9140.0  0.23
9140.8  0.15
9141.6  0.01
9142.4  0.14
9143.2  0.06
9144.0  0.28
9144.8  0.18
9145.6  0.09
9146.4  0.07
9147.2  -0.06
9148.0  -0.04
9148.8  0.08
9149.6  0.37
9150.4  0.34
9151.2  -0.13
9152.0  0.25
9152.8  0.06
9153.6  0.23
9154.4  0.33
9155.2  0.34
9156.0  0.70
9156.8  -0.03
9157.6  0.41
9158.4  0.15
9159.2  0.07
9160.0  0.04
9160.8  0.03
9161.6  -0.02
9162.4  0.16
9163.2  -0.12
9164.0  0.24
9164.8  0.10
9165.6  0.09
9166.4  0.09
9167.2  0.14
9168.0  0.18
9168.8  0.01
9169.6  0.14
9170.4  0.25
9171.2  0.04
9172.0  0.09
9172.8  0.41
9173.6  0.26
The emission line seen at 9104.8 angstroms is Hbeta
